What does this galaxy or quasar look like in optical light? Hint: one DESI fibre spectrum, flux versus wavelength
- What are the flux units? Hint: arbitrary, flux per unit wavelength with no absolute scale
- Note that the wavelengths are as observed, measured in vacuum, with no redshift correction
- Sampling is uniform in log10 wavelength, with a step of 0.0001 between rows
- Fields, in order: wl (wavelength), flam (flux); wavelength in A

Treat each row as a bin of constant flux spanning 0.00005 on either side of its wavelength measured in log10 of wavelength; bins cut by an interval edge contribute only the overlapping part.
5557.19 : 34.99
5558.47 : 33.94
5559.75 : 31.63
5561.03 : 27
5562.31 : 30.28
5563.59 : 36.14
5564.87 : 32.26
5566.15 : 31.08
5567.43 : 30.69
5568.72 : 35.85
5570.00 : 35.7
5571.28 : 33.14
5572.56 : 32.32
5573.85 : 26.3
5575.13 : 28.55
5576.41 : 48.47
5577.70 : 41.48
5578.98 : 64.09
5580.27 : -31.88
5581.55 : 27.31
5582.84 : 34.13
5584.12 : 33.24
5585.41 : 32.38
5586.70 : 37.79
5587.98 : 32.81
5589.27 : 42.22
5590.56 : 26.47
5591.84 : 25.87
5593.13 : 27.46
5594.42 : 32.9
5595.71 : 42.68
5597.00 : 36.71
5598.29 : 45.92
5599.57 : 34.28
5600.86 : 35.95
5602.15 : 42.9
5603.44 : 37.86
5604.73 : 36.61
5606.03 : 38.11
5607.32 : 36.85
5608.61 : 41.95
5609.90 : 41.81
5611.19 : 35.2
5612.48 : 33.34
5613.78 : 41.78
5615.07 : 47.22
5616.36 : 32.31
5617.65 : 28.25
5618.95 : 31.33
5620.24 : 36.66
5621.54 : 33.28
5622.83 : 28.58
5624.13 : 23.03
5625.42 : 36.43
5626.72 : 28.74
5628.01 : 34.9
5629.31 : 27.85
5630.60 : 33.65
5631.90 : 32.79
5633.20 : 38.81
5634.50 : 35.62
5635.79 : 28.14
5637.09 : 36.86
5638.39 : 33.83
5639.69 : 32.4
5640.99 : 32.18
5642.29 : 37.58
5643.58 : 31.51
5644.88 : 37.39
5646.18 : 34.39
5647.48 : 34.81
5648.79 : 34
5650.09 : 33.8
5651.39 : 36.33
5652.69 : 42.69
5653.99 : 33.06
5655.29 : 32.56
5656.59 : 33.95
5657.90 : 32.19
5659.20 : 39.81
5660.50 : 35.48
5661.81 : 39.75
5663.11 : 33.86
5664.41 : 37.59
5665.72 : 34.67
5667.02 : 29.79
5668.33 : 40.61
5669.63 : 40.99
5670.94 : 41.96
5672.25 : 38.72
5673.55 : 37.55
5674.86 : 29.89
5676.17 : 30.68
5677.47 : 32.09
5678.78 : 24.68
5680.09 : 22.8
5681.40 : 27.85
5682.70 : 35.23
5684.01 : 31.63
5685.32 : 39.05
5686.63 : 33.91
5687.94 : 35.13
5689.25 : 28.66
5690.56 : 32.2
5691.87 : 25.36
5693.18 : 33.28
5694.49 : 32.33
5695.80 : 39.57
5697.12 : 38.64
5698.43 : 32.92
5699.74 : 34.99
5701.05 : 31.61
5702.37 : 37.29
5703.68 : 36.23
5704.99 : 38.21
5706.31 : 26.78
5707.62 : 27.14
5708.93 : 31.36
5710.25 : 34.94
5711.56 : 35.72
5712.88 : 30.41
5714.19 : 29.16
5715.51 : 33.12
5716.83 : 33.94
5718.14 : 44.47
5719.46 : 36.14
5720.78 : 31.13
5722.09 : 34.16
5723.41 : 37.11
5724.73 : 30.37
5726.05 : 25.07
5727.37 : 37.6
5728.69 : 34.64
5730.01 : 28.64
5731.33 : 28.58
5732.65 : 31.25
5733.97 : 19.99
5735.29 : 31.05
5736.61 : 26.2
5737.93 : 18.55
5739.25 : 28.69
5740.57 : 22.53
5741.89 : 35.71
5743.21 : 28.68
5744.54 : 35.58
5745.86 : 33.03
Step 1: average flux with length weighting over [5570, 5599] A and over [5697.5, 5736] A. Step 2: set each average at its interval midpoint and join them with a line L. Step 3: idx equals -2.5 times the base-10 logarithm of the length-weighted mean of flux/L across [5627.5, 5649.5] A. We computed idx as -0.04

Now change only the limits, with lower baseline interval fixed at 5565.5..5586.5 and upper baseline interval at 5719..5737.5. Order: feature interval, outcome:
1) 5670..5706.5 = -0.08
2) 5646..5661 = -0.14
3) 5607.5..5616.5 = -0.25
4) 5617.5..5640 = -0.04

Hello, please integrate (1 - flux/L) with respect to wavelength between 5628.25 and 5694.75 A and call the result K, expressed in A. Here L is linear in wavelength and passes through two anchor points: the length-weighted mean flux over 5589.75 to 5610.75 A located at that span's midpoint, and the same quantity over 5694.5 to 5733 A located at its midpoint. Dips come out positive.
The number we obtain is 1.8 A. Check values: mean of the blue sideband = 36.6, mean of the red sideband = 33.5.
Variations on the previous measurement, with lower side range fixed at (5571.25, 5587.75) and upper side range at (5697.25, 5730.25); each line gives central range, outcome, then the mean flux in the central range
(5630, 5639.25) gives -0.6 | 34.2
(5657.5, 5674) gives -2.3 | 37.2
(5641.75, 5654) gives -1.2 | 35.7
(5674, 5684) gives 1.1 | 29.4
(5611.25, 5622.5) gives -1.2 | 35.3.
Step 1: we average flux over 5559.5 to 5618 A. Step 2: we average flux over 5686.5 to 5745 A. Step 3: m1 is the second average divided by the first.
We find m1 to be 0.93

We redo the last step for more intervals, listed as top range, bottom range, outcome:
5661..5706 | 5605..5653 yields 0.98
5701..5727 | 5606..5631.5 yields 0.97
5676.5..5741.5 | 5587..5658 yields 0.91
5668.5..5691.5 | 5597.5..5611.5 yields 0.85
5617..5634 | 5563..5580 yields 0.91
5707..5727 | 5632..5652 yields 0.96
